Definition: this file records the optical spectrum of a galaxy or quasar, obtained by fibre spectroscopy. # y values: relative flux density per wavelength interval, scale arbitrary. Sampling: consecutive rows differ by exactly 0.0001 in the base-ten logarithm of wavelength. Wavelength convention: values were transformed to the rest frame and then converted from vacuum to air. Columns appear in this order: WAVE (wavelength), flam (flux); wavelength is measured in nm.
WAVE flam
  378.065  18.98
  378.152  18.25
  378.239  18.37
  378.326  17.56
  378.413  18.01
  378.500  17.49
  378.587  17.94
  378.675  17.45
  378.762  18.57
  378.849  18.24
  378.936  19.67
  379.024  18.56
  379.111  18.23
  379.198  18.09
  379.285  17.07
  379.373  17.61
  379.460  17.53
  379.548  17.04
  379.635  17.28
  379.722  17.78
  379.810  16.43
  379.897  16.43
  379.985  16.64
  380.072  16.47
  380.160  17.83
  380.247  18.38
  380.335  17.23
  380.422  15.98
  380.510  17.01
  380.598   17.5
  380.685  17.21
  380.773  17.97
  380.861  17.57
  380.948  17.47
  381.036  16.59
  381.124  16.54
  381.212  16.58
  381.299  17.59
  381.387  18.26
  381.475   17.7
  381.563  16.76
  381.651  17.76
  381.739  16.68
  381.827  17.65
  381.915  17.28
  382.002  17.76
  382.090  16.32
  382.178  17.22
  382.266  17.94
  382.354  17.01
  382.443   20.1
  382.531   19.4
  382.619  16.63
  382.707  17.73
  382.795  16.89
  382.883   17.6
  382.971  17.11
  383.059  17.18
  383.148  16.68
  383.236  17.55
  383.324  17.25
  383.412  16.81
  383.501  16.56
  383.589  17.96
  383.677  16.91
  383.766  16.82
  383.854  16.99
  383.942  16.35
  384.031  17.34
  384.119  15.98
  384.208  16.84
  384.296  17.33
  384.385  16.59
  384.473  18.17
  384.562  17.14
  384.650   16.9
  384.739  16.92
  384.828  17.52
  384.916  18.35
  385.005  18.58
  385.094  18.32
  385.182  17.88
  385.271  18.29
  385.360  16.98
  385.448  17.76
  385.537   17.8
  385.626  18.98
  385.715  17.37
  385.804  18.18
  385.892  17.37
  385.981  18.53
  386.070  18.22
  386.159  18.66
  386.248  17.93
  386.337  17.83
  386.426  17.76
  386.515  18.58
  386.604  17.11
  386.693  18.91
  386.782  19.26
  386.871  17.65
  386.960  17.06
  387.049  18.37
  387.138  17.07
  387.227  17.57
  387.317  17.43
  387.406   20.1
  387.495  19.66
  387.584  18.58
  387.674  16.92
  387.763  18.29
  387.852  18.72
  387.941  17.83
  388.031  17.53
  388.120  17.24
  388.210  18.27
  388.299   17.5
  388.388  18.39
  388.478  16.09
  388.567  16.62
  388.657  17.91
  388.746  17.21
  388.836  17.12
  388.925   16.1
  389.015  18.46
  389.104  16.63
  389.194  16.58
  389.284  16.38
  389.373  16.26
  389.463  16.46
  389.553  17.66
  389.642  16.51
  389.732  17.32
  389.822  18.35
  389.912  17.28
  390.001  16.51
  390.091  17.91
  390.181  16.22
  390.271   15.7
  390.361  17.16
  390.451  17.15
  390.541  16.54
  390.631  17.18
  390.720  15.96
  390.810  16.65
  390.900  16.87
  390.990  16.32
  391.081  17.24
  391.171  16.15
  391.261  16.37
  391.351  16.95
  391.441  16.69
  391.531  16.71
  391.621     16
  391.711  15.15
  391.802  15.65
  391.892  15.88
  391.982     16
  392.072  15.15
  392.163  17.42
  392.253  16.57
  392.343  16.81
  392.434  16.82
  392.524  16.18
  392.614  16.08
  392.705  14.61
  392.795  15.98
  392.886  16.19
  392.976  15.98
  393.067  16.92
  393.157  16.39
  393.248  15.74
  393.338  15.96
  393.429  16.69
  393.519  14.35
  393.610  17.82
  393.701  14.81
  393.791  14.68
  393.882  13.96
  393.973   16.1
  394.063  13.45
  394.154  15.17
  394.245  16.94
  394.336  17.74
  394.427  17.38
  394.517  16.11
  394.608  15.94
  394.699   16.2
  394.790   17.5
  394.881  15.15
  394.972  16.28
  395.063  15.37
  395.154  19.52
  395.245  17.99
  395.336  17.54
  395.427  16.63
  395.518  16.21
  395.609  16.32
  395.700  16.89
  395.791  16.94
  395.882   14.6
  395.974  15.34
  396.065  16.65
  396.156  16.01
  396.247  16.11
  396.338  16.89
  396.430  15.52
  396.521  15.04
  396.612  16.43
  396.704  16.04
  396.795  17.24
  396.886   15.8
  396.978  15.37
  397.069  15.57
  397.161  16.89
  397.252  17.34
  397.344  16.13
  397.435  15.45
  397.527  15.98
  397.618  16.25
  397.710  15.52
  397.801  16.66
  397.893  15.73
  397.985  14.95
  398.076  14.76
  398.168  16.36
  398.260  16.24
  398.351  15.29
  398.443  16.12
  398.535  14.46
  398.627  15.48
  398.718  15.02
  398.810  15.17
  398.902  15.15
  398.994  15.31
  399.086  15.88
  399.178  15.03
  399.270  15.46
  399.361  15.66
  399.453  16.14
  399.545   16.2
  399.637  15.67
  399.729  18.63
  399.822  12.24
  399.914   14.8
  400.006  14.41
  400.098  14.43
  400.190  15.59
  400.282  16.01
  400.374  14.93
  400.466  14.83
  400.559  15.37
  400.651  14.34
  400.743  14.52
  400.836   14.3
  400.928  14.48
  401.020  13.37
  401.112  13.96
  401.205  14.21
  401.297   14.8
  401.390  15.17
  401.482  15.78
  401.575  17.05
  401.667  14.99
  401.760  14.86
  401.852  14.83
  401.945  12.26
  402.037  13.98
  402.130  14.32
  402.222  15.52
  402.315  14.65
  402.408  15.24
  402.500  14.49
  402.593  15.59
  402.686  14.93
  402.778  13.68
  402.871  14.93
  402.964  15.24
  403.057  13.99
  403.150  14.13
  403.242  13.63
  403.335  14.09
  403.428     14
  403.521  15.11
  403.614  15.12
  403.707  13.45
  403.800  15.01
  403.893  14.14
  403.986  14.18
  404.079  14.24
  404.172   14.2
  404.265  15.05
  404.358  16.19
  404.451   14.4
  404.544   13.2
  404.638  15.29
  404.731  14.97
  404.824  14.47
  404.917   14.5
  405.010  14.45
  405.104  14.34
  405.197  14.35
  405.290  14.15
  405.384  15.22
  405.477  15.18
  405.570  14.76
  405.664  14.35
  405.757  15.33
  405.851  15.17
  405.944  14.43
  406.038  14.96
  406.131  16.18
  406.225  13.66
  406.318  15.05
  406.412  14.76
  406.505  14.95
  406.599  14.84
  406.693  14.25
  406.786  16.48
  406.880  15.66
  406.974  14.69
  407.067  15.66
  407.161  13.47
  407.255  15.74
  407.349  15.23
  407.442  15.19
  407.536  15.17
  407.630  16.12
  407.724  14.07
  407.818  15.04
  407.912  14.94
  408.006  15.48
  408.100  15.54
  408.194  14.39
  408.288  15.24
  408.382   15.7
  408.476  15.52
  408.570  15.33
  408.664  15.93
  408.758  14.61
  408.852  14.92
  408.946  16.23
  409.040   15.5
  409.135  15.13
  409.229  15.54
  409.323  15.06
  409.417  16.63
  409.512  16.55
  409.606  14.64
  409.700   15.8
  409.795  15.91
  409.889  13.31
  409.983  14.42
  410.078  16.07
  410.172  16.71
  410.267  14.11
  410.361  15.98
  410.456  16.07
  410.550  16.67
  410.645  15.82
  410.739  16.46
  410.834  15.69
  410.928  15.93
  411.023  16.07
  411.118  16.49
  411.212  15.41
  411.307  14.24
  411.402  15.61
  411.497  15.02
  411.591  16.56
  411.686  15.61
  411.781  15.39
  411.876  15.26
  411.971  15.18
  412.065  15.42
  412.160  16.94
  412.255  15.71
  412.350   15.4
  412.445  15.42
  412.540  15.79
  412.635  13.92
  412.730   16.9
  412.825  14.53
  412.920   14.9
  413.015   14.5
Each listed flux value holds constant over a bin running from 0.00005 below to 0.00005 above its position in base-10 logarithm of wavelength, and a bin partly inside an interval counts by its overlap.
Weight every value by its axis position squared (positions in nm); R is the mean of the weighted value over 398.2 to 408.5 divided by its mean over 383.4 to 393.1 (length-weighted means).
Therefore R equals 0.94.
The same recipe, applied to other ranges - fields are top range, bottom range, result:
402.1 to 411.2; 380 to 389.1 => 0.96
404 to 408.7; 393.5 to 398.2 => 0.98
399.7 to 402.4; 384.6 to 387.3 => 0.89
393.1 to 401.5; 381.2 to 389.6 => 0.95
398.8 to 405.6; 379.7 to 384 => 0.95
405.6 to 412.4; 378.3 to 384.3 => 1.02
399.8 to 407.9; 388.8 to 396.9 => 0.95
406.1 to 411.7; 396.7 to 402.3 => 1.05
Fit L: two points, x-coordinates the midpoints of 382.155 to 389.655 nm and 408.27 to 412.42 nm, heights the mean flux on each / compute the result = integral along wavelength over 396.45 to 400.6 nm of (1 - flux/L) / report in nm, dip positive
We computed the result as 0.23 nm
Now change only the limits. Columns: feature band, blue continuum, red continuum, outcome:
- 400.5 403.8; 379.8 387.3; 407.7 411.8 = 0.30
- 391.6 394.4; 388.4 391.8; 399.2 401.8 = 0.06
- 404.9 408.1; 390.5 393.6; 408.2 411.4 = 0.15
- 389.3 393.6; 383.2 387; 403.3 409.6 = 0.10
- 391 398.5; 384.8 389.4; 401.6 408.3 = 0.16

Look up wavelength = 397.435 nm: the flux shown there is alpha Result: 15.45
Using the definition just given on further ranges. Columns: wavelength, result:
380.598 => 17.5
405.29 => 14.15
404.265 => 15.05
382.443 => 20.1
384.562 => 17.14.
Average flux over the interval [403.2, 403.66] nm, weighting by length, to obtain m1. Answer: 14.4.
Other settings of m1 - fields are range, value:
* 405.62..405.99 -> 14.8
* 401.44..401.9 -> 15.5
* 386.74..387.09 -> 18.1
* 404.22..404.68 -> 14.8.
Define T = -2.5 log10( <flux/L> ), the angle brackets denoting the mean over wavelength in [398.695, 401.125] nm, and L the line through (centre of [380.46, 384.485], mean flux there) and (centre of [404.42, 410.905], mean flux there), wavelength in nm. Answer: 0.05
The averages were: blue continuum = 17.3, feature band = 15.1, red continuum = 15.2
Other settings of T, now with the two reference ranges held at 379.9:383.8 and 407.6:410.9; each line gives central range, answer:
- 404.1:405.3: 0.08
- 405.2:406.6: 0.06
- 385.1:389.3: -0.05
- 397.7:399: 0.05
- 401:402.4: 0.09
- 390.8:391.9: 0.02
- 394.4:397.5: 0.00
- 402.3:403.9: 0.10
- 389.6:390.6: -0.01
